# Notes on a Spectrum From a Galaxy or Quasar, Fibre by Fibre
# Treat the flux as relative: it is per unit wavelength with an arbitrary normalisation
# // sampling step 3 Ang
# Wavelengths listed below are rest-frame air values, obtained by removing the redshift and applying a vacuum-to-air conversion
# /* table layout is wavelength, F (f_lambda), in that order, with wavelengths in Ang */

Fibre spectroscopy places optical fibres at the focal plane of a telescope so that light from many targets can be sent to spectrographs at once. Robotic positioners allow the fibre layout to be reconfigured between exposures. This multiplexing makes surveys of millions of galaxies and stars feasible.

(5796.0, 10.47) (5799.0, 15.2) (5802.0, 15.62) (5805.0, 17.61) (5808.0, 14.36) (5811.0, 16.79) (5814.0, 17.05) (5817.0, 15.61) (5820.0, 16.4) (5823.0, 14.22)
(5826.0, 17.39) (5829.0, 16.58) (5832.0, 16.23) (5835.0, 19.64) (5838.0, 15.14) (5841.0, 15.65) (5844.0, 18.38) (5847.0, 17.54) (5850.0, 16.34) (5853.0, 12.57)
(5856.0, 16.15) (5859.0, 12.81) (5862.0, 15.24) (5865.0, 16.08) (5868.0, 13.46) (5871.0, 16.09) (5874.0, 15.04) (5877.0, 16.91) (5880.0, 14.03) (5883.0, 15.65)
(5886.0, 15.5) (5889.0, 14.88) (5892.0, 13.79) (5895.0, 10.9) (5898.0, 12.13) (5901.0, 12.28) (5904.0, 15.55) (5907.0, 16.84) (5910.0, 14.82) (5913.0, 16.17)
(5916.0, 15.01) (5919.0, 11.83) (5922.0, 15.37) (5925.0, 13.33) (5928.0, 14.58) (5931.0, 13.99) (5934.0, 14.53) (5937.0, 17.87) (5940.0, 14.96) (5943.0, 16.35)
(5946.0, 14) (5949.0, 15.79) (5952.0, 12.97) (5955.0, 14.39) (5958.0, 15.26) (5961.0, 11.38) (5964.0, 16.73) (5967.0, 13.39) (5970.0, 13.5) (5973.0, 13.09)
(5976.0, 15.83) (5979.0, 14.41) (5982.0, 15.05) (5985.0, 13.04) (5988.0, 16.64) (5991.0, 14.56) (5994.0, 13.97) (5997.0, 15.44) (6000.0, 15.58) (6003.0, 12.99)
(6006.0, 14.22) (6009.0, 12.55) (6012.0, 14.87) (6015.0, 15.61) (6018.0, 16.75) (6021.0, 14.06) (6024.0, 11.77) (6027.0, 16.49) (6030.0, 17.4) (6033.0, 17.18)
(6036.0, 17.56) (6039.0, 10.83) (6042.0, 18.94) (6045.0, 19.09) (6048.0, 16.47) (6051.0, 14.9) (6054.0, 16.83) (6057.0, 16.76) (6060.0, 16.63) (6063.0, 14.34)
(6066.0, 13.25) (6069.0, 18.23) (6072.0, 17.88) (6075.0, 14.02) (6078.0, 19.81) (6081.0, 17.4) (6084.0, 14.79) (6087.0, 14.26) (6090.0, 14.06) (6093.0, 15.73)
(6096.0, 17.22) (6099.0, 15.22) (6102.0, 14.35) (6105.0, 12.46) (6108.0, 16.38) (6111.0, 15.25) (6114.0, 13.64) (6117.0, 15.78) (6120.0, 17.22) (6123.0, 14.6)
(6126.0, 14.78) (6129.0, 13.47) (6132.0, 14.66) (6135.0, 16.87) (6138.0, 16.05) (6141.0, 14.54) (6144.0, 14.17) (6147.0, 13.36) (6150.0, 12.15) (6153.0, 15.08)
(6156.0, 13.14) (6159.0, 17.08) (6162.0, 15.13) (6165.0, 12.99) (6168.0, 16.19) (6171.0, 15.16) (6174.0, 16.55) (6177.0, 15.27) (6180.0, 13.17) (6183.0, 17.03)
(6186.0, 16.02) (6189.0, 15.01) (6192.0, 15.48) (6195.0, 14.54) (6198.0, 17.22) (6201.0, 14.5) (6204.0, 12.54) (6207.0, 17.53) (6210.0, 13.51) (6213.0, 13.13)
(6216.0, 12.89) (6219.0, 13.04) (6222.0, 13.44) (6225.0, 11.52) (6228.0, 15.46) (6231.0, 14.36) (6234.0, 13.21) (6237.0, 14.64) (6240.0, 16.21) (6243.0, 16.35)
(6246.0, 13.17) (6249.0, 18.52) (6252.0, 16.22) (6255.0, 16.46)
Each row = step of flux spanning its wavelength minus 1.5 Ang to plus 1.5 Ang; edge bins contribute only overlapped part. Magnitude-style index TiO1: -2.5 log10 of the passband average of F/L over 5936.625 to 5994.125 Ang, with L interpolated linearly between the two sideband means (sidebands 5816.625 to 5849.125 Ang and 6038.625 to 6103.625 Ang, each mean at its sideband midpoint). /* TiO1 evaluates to 0.12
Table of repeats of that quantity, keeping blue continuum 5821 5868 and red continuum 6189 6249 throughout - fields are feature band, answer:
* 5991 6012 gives 0.08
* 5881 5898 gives 0.13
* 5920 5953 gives 0.05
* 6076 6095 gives -0.07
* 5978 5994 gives 0.05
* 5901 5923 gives 0.06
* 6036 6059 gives -0.08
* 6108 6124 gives -0.04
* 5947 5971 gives 0.09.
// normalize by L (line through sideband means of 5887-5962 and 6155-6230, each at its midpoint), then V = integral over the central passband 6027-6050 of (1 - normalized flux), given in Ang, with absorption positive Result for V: -3.5 Ang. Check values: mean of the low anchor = 14.4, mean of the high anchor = 14.7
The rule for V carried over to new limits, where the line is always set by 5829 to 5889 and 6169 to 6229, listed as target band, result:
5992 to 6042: 0.9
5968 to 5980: 0.9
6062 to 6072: -0.4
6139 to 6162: 0.8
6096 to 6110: 0.0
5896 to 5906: 1.4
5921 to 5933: 0.9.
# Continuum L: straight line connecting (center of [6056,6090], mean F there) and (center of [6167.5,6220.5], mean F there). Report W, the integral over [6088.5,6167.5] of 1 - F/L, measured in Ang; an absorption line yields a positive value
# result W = 3.45 Ang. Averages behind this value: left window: 16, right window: 14.9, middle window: 14.8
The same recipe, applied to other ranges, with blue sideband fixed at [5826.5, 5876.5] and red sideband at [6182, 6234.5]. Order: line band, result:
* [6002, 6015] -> 1.14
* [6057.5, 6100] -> -2.76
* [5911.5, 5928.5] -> 1.34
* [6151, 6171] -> -0.31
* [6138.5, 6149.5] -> 0.51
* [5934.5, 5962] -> 1.17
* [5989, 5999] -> 0.33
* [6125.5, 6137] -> -0.19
